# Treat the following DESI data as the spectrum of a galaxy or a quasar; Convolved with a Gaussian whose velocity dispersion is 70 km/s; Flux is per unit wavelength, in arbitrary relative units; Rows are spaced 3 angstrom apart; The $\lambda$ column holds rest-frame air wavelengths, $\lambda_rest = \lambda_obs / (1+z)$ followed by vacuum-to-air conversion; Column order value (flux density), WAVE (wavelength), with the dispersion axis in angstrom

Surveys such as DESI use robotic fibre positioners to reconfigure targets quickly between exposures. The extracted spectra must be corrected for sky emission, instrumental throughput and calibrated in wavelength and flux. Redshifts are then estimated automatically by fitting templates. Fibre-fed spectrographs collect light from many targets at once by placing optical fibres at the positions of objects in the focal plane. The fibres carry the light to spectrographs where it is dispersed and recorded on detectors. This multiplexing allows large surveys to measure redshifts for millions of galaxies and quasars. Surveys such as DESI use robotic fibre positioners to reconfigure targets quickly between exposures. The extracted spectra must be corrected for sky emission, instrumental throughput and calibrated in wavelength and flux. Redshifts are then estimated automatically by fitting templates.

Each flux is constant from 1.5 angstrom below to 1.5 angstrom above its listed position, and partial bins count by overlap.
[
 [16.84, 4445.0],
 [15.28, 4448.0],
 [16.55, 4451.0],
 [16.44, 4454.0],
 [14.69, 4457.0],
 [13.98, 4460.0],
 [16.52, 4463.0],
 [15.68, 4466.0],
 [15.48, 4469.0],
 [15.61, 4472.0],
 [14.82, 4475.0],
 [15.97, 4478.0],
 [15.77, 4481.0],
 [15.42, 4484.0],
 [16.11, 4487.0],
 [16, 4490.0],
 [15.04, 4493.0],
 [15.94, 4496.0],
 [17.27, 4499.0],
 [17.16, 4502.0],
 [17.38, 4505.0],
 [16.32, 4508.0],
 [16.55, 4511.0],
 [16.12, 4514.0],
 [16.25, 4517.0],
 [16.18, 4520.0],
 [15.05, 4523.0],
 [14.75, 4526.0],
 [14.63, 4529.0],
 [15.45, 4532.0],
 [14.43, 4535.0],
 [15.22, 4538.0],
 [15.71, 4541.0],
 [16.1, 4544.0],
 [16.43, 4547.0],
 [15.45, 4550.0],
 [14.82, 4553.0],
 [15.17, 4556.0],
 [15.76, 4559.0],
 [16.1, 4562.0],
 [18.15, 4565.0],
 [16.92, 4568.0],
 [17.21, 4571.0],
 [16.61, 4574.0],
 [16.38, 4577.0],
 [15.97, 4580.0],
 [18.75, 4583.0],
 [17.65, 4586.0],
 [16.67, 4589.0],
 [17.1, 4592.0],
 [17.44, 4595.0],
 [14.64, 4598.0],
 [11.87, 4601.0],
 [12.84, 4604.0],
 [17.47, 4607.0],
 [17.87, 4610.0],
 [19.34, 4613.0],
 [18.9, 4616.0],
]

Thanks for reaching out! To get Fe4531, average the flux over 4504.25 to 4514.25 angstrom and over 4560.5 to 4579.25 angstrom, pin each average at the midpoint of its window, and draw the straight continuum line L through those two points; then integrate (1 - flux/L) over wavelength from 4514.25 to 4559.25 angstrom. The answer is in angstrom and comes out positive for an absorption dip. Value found 3.44 angstrom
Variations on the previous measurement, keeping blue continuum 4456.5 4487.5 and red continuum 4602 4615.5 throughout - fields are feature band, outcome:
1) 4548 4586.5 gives -0.2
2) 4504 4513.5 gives -0.5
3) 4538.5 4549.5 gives 0.2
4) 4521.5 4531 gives 0.7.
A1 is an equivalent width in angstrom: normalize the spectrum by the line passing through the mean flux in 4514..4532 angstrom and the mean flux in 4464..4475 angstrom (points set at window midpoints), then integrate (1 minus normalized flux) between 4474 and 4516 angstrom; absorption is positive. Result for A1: -1.80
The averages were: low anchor 15.5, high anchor 15.4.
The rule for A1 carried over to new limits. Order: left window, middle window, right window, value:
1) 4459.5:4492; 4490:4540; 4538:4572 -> -0.01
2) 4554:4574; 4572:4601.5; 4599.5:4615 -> -0.44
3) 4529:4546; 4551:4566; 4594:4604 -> -0.95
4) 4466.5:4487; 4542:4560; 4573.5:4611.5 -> 0.42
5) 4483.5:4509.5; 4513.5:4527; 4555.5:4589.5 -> 0.66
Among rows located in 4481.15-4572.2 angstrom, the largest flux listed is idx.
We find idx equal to 18.15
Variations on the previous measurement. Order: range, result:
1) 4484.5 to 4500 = 17.27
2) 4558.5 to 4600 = 18.75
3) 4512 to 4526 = 16.25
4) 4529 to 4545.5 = 16.1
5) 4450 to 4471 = 16.55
